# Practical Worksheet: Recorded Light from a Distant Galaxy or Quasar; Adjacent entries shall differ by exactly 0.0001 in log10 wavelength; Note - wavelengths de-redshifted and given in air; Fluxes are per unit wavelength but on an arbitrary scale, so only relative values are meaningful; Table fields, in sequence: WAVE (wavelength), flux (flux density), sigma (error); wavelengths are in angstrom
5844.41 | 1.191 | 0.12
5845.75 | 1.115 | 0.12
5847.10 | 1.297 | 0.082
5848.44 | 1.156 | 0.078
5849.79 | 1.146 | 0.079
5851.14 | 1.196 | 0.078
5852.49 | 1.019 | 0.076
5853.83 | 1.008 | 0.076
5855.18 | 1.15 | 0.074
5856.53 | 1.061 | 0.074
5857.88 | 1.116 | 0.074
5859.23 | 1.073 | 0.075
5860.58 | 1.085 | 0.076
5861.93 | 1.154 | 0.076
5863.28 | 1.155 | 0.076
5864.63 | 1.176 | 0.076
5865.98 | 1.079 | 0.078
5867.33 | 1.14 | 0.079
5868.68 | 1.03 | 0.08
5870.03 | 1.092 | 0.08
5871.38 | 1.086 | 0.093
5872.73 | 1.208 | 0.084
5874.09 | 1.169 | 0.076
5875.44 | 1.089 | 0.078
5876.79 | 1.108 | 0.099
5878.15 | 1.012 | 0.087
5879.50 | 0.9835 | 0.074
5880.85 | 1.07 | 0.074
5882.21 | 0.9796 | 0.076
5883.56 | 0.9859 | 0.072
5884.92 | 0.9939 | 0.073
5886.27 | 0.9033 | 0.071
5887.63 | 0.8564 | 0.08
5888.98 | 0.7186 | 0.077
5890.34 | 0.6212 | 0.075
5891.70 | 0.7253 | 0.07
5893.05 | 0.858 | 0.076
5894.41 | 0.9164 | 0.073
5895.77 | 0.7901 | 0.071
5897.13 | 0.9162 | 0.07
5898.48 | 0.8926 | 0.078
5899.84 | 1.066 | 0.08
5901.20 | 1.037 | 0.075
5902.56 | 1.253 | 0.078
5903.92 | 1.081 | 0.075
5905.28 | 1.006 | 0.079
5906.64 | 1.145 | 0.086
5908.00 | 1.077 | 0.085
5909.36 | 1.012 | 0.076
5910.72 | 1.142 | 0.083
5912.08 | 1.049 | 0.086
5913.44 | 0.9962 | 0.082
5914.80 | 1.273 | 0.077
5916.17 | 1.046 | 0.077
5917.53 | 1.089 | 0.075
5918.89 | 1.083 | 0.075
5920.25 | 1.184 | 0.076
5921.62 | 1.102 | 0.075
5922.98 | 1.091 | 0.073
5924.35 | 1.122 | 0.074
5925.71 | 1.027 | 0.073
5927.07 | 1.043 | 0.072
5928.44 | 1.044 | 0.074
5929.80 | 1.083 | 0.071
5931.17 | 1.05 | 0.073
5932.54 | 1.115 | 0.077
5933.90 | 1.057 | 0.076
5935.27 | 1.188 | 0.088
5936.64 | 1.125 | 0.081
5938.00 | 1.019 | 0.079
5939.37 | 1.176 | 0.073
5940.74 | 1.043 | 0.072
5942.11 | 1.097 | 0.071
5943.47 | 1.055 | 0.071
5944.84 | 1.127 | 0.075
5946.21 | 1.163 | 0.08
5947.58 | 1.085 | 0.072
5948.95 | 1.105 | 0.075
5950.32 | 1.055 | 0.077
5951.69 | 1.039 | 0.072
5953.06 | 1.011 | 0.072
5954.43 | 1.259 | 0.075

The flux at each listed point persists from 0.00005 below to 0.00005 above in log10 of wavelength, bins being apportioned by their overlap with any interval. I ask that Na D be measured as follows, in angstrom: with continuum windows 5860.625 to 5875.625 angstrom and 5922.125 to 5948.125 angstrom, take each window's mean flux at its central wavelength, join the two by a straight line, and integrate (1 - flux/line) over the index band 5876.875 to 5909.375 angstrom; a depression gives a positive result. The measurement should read 4.6 angstrom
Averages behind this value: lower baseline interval 1.12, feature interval 0.956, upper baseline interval 1.09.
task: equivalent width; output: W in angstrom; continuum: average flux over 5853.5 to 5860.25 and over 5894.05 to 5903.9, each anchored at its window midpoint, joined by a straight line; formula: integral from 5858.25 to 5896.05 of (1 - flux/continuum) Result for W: 1.3 angstrom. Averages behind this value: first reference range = 1.08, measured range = 1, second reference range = 0.99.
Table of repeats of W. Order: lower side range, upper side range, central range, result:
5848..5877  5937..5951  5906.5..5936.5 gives 0.21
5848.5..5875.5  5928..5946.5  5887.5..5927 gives 3.34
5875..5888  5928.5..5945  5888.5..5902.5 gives 2.05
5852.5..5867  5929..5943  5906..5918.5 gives 0.06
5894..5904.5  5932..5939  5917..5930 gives -0.23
